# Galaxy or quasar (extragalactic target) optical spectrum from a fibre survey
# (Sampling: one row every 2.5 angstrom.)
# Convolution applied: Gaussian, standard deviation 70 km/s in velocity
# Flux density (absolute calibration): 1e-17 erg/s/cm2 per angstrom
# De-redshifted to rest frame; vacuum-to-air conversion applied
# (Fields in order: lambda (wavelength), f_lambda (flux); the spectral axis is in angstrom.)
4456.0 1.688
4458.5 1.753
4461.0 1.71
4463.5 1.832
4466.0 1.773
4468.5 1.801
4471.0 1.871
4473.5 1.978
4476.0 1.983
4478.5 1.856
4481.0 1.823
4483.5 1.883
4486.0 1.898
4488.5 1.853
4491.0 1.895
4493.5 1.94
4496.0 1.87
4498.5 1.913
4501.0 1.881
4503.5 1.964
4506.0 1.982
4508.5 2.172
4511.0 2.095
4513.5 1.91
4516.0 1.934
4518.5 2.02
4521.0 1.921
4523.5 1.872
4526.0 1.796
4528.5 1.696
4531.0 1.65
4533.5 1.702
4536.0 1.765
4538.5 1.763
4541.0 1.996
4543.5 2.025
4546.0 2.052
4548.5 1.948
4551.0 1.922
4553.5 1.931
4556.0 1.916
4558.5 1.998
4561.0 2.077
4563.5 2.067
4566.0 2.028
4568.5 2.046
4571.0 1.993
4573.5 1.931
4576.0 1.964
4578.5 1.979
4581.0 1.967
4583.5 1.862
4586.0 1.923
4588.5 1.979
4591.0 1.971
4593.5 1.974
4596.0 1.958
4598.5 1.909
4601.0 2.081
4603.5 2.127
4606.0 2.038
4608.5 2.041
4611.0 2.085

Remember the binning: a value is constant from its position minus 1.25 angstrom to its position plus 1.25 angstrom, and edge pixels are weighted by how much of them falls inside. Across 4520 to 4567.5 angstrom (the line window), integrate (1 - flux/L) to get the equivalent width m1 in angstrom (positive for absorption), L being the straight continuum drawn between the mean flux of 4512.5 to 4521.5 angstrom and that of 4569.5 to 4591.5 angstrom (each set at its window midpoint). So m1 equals 1.2 angstrom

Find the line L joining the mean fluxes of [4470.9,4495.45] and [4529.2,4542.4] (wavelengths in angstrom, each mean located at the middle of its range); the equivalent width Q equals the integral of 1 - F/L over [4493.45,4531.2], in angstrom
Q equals -1.8 angstrom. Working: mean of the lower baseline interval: 1.9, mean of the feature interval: 1.92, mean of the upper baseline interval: 1.77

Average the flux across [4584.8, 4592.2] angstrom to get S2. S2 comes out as 1.96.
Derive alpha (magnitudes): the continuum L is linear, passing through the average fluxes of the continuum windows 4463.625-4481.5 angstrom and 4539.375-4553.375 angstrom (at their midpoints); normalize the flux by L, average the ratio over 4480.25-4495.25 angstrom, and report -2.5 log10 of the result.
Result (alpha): 0.00 mag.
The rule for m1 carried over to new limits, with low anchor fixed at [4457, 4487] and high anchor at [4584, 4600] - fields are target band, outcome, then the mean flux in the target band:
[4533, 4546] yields 0.2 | 1.88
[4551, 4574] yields -0.9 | 2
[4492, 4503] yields -0.2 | 1.91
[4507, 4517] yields -0.8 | 2.03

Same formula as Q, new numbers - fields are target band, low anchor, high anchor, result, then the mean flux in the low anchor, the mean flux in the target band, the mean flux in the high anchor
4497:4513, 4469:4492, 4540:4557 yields -0.6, 1.89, 1.99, 1.97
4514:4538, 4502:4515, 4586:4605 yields 2.3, 2.02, 1.82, 2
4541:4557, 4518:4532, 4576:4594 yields -0.8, 1.82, 1.97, 1.95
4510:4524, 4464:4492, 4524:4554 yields -0.8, 1.87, 1.96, 1.85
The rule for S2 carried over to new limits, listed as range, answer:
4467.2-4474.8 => 1.88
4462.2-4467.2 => 1.8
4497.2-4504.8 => 1.92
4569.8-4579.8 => 1.97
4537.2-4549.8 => 1.96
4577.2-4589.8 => 1.94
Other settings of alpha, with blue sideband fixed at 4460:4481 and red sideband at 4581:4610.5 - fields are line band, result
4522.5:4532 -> 0.09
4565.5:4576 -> -0.02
